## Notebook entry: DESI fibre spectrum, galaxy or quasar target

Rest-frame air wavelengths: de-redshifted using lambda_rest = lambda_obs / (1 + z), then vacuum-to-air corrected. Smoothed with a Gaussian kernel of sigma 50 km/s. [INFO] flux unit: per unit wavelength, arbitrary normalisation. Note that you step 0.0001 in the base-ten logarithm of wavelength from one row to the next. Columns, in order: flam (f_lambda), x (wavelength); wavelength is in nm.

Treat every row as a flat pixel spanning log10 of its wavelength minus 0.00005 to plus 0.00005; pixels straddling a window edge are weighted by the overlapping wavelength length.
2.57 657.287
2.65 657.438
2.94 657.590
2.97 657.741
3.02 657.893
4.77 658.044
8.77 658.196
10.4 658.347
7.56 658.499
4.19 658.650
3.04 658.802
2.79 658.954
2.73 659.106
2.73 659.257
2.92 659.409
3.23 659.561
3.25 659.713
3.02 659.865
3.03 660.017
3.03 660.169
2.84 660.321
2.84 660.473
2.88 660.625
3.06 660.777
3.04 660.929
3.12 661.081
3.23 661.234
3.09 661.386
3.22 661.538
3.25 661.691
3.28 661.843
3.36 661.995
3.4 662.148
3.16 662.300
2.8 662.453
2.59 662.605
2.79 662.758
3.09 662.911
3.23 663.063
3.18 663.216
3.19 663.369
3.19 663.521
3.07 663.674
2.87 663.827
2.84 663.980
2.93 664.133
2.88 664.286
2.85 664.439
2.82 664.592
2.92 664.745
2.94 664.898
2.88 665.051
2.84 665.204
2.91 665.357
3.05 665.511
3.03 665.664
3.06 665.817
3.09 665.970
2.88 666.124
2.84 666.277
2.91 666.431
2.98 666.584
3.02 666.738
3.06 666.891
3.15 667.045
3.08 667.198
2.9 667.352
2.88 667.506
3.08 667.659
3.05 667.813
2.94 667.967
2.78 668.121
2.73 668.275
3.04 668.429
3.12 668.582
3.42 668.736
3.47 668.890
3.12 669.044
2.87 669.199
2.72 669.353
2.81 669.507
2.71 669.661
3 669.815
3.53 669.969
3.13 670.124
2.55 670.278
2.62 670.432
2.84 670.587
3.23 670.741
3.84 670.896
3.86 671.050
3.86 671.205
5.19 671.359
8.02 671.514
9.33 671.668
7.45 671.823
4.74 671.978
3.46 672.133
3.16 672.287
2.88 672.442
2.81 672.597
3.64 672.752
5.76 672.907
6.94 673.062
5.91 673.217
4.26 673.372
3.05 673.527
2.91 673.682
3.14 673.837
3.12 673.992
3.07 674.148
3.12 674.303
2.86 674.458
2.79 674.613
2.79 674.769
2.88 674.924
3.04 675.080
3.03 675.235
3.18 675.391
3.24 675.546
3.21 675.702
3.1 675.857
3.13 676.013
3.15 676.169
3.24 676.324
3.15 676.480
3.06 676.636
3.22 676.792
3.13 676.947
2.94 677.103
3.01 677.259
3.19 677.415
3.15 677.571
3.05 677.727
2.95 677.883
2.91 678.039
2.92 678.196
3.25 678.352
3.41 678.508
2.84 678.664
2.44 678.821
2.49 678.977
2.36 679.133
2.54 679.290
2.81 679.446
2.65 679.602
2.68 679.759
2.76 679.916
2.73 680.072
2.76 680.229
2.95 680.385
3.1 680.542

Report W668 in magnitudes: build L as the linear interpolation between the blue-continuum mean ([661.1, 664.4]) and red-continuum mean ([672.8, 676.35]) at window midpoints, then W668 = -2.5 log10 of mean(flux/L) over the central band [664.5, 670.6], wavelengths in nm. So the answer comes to 0.100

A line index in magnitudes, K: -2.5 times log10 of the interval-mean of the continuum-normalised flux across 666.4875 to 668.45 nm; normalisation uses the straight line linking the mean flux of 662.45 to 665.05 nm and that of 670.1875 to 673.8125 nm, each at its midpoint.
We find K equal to 0.21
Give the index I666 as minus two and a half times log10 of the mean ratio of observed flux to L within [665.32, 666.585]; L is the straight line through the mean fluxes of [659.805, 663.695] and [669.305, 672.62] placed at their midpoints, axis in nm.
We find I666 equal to 0.18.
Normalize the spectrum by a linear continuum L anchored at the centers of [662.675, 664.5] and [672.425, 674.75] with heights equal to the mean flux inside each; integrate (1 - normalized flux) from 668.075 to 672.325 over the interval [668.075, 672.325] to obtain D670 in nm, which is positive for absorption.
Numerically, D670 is -0.369 nm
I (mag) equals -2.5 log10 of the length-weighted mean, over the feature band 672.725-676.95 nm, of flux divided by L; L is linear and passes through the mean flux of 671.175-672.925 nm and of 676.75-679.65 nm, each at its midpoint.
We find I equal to 0.18 mag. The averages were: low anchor 5.03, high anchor 2.91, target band 3.47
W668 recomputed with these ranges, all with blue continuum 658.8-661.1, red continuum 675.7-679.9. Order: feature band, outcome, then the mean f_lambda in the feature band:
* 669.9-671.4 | -0.16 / 3.42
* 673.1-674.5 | -0.22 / 3.61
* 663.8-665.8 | 0.02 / 2.91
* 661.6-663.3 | -0.05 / 3.1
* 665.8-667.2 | -0.01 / 3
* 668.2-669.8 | -0.02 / 3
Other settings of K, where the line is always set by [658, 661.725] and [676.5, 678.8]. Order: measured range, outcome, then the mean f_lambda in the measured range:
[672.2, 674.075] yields -0.21 mag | 3.96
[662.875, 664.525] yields 0.21 mag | 3.03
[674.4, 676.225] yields 0.04 mag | 3.03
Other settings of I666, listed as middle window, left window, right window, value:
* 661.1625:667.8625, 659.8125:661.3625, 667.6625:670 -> 0.00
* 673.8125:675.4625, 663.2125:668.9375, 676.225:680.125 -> -0.02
